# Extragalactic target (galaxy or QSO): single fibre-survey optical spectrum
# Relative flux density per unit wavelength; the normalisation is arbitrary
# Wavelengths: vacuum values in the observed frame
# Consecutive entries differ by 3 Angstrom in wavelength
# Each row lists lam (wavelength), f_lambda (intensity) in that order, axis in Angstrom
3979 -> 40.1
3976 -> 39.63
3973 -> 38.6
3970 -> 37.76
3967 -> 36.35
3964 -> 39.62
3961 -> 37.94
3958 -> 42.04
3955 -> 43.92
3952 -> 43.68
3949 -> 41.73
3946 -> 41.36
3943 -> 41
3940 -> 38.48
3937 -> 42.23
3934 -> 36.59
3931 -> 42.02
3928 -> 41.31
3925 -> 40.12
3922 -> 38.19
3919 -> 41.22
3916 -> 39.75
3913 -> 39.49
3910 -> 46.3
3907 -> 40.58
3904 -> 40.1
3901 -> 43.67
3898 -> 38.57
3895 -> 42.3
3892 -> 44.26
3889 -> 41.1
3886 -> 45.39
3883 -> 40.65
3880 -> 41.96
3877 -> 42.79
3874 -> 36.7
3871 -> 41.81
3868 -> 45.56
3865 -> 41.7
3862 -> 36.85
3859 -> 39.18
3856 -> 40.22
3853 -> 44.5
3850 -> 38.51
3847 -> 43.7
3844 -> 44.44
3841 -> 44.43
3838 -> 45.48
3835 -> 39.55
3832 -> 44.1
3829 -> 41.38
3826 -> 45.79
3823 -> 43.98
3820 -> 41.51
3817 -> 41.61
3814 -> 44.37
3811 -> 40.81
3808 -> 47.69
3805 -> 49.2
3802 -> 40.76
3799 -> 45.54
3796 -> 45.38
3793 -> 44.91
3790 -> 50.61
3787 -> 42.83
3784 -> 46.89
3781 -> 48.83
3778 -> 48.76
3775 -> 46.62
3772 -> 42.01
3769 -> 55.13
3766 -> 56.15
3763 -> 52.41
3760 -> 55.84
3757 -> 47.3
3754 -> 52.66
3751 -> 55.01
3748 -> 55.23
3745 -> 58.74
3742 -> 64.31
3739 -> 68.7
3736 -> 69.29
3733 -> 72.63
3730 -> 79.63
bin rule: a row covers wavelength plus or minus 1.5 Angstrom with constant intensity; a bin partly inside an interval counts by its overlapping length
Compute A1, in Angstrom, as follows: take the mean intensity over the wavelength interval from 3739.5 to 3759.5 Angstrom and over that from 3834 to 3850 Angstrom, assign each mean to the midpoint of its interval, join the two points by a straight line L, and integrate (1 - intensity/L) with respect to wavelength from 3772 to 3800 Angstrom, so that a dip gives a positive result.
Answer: 2.5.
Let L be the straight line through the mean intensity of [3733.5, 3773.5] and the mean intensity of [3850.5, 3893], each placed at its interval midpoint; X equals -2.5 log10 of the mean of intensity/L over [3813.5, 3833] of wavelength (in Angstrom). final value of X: 0.11 mag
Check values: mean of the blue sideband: 56.8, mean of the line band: 43.2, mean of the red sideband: 41.5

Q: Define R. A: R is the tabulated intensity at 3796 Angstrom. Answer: 45.38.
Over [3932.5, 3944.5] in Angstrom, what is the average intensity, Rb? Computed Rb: 39.6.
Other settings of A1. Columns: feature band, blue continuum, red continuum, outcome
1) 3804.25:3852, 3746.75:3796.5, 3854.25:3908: 2.1 Angstrom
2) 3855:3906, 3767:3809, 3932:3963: 2.4 Angstrom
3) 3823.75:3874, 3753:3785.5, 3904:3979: 3.8 Angstrom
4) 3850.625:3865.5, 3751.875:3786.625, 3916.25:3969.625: 1.6 Angstrom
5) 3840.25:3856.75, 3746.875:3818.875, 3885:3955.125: 0.8 Angstrom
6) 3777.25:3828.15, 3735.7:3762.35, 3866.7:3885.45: 5.9 Angstrom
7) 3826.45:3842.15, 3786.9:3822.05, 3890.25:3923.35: 0.2 Angstrom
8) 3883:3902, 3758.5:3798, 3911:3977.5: 0.2 Angstrom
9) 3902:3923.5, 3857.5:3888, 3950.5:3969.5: 0.0 Angstrom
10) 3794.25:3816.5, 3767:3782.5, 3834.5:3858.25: 0.6 Angstrom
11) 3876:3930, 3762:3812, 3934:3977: 1.1 Angstrom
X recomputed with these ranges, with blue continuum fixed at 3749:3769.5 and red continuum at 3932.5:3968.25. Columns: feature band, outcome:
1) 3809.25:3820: 0.175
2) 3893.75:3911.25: 0.047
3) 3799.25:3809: 0.105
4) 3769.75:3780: 0.127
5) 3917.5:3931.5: 0.045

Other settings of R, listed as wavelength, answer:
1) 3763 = 52.41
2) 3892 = 44.26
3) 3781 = 48.83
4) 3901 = 43.67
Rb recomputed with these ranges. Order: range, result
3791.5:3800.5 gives 45.3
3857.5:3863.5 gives 38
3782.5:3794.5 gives 46.3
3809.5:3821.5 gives 42.1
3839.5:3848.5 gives 44.2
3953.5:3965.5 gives 40.9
